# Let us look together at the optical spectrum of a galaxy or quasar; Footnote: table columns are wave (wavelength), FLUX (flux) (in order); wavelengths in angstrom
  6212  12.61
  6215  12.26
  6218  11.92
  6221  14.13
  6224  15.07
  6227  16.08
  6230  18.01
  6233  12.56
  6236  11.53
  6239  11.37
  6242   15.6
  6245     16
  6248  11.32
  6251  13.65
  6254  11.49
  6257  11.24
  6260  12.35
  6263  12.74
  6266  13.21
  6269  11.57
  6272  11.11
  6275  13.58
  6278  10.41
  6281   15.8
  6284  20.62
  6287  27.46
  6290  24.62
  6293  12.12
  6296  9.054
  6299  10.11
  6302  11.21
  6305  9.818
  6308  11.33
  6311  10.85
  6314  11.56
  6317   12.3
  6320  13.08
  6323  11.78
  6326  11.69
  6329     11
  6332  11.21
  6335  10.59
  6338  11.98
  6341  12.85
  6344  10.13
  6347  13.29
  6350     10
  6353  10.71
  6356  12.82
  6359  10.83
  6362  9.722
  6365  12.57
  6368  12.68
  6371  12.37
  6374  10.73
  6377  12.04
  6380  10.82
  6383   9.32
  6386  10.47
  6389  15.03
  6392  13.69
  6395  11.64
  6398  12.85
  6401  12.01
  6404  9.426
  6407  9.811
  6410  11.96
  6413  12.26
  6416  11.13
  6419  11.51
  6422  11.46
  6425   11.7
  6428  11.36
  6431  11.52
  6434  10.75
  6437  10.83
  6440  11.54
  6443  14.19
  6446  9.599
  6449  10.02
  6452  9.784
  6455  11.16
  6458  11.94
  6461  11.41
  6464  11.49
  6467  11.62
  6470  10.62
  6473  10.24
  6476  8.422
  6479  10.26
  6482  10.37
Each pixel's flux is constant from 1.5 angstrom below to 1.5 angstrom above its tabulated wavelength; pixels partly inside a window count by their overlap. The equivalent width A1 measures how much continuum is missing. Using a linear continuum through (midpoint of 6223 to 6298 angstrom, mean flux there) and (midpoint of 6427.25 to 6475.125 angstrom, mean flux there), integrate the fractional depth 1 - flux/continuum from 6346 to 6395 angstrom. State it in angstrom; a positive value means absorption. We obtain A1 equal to 3.02 angstrom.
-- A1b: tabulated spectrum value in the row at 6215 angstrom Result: 12.26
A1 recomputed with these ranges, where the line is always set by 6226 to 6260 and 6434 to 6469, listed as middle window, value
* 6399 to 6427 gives 0.8 angstrom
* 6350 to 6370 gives 1.2 angstrom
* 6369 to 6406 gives 0.6 angstrom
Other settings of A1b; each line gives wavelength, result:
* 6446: 9.599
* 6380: 10.82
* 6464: 11.49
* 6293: 12.12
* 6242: 15.6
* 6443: 14.19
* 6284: 20.62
